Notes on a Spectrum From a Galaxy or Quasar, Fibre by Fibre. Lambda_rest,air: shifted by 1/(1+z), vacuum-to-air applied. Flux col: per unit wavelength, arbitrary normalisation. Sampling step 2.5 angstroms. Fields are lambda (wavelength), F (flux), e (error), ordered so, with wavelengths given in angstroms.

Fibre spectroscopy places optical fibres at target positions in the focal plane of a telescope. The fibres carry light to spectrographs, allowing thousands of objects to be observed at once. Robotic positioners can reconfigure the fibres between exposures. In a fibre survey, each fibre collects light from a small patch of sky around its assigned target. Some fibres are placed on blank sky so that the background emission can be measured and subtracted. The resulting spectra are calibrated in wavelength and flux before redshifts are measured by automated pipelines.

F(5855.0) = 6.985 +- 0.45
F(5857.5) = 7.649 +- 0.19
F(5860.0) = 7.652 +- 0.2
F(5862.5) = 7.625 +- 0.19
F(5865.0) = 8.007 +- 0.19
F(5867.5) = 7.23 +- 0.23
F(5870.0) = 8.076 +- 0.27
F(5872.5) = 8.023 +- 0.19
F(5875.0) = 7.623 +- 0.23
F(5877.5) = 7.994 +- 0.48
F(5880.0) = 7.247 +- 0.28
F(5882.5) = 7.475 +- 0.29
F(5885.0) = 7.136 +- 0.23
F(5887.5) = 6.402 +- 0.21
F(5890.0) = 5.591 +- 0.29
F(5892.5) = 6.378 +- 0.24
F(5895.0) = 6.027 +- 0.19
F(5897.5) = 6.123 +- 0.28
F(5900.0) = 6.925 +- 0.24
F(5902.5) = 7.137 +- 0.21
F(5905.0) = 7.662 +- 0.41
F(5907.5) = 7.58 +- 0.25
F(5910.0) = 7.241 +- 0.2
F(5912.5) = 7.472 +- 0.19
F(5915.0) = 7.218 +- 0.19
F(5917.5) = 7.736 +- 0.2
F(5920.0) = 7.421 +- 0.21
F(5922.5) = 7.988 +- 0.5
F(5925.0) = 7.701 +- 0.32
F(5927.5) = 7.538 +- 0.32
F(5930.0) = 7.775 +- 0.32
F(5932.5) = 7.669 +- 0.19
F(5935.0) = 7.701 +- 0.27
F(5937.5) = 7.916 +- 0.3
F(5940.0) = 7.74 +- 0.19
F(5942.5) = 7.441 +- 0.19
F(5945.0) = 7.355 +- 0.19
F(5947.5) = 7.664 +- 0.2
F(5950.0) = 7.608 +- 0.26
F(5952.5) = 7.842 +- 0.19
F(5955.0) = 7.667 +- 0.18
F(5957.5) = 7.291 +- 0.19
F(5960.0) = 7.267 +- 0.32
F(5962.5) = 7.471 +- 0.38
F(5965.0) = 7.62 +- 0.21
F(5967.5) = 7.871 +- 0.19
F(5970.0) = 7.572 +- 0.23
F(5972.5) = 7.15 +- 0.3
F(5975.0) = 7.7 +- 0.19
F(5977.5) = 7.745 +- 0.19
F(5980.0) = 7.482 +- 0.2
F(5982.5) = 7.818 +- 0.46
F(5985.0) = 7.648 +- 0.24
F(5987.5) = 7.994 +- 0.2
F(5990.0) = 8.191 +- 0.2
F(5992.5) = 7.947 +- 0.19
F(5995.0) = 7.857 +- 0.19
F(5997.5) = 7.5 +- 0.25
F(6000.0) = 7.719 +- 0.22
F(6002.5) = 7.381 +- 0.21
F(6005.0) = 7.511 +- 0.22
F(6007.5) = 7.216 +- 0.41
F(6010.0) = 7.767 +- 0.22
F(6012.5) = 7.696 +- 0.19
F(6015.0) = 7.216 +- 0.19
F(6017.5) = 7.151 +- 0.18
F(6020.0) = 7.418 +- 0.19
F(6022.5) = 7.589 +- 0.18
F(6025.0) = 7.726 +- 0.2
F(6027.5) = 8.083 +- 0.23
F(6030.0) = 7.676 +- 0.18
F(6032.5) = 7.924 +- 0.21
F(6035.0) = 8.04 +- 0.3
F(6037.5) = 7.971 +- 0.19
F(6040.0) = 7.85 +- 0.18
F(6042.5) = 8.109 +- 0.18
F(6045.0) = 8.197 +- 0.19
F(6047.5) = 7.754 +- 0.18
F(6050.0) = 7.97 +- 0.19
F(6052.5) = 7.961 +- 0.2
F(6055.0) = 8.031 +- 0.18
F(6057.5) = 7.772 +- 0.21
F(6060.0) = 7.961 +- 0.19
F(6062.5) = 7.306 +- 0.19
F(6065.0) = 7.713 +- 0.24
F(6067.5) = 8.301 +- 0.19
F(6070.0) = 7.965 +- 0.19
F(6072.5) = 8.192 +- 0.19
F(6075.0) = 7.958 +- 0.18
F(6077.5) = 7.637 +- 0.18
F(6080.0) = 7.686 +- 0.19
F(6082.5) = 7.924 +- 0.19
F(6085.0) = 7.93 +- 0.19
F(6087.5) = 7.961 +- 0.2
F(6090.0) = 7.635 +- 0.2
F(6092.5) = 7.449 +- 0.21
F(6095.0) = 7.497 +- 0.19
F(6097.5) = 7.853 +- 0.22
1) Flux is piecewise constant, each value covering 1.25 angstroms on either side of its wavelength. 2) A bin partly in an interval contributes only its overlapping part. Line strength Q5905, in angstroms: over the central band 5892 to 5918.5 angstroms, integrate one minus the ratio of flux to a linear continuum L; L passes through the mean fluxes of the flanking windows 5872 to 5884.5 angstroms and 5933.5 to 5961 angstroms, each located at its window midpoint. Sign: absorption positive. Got 1.9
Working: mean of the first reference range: 7.62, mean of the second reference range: 7.59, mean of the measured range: 7.06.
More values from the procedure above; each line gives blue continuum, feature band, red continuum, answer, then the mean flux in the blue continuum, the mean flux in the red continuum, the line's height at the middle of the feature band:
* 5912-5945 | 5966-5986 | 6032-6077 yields 0.32 angstroms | 7.63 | 7.94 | 7.75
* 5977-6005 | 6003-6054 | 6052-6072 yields 0.53 angstroms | 7.74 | 7.88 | 7.82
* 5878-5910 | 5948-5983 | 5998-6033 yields -1.46 angstroms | 6.85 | 7.57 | 7.27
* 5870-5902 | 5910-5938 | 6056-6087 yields -1.86 angstroms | 6.96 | 7.87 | 7.15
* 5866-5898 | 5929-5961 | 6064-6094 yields -1.32 angstroms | 7.05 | 7.86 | 7.31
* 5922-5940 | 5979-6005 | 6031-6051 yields 0.42 angstroms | 7.74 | 7.97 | 7.87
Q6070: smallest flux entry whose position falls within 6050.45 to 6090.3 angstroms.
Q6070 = 7.306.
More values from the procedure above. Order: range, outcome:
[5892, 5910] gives 6.027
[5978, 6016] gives 7.216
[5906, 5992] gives 7.15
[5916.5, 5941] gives 7.421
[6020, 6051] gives 7.418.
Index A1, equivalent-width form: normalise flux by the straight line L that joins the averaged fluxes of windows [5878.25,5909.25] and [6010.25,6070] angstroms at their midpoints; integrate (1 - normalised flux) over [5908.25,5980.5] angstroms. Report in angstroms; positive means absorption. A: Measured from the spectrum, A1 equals -4.2 angstroms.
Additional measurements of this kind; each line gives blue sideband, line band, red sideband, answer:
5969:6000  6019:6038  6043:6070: 0.08 angstroms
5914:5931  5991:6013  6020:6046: 0.54 angstroms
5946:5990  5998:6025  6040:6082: 0.97 angstroms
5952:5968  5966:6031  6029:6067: 0.50 angstroms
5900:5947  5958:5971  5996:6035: 0.04 angstroms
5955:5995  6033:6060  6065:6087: -0.38 angstroms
